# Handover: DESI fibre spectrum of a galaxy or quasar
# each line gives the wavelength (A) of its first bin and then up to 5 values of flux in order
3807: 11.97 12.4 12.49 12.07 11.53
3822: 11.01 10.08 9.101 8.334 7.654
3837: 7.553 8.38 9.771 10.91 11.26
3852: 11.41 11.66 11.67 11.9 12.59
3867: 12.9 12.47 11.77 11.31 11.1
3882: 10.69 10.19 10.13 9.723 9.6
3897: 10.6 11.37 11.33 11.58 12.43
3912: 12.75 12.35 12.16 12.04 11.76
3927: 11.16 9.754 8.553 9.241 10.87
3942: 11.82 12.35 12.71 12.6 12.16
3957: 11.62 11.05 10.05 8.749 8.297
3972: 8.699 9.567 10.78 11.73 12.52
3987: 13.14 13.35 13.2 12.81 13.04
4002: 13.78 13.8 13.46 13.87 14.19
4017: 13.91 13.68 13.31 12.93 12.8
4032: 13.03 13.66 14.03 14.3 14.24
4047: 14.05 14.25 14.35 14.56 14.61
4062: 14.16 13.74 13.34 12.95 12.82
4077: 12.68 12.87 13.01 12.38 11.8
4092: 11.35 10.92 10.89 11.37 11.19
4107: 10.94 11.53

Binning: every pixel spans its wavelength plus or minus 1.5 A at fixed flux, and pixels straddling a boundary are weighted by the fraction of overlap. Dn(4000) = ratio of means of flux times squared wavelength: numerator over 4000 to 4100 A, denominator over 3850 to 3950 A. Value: 1.3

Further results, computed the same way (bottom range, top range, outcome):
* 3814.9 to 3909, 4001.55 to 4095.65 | 1.37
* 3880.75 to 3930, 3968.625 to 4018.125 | 1.16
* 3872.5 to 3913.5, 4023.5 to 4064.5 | 1.36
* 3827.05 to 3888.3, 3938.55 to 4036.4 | 1.23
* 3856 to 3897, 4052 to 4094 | 1.29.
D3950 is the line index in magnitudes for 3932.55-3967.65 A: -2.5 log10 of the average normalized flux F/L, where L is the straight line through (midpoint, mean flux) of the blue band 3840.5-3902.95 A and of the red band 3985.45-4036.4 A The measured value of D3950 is 0.13 mag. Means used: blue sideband 11.1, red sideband 13.4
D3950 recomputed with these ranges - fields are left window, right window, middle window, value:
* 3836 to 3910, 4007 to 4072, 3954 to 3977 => 0.26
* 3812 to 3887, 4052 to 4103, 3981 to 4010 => -0.10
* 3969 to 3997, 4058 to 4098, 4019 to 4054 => -0.13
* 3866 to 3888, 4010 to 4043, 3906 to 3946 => 0.07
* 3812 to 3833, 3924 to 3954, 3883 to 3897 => 0.09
